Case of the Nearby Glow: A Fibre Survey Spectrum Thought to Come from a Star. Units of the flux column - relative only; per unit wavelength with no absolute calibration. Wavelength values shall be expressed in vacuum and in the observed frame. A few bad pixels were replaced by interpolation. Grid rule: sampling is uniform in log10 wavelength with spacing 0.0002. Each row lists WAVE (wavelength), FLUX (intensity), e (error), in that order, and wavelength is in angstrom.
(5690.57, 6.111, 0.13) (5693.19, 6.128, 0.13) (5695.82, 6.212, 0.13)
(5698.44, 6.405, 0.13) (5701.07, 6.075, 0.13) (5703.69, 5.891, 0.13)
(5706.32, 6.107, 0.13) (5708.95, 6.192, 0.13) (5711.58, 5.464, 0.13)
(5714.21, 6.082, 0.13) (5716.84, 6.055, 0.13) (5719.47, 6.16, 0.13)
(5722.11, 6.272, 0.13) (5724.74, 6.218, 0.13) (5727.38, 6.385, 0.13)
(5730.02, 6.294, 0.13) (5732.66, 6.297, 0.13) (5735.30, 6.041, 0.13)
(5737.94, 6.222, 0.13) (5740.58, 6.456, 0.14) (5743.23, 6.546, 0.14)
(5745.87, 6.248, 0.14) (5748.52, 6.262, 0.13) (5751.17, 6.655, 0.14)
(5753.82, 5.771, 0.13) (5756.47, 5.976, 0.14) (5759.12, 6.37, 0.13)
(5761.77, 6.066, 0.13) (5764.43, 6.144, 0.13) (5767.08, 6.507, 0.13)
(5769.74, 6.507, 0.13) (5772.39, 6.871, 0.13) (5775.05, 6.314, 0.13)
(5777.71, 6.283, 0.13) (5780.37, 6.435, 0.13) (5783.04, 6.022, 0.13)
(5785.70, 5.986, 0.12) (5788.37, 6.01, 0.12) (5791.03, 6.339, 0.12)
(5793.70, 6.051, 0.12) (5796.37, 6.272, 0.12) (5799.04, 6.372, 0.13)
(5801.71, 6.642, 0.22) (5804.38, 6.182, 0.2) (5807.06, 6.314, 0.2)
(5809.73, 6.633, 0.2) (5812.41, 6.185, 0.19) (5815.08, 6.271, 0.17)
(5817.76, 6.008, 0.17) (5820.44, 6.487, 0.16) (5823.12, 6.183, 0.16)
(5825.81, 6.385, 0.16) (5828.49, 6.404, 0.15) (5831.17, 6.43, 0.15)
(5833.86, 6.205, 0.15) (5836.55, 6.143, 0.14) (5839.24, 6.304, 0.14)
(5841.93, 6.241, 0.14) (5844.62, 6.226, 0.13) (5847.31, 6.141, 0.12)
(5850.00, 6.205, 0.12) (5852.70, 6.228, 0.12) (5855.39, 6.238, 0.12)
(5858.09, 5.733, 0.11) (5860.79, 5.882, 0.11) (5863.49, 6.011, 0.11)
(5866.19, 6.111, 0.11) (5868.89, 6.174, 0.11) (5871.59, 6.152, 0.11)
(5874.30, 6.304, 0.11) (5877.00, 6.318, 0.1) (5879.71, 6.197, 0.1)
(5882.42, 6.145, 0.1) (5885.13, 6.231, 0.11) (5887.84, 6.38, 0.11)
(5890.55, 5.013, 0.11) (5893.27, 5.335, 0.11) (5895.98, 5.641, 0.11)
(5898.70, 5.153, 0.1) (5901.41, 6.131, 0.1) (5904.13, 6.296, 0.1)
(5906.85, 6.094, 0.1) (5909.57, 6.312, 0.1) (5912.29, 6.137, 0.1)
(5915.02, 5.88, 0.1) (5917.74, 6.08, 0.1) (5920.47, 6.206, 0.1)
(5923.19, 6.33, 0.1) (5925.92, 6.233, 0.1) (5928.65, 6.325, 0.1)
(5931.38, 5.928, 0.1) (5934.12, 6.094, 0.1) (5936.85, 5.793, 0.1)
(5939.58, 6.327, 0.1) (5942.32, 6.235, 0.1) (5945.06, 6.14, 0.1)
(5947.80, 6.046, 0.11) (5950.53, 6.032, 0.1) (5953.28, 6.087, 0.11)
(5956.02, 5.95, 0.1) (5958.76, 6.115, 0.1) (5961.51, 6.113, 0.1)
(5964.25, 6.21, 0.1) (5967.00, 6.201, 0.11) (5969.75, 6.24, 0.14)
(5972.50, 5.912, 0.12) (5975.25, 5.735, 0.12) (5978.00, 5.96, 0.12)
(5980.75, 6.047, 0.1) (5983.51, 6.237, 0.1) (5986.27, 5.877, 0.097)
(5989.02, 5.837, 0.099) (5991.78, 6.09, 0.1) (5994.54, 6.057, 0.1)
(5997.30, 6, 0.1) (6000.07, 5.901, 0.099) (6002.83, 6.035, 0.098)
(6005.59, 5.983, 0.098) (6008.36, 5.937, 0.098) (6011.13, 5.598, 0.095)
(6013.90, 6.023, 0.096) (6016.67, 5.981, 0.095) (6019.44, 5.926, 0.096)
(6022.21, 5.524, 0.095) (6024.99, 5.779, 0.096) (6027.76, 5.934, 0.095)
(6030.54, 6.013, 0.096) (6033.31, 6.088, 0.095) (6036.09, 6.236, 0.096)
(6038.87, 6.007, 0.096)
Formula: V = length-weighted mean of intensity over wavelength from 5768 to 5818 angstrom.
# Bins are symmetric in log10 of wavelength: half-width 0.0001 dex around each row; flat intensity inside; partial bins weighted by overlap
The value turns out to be 6.31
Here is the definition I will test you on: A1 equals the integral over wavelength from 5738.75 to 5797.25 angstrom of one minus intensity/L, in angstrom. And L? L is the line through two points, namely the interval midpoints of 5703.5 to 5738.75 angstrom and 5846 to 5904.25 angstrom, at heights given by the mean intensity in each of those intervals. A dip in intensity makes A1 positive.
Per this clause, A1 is -1.83 angstrom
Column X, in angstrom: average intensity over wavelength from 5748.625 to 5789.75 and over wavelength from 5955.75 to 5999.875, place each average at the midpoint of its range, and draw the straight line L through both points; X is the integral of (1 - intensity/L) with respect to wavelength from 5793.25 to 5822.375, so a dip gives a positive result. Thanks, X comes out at -0.5 angstrom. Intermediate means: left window 6.26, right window 6.03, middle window 6.32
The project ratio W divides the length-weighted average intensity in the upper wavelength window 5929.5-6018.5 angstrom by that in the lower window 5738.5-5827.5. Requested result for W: 0.96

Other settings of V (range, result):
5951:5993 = 6.04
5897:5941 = 6.08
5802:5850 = 6.28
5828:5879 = 6.18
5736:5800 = 6.28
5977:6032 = 5.94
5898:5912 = 6.05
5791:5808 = 6.31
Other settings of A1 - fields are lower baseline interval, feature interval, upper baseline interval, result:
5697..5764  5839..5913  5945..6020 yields 0.47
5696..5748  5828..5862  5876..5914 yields -0.91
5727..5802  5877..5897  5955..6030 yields 0.76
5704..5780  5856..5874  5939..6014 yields 0.27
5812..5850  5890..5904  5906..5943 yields 1.41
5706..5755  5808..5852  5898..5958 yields -0.94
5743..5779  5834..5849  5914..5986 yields 0.03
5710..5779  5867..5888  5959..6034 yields -0.42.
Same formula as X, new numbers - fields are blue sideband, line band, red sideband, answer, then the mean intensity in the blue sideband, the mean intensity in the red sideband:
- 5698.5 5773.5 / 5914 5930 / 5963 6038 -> -0.4 angstrom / 6.22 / 5.98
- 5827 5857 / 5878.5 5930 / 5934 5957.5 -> 1.2 angstrom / 6.25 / 6.08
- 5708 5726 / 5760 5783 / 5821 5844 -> -0.7 angstrom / 6.06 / 6.29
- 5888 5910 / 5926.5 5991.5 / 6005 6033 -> -2.8 angstrom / 5.76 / 5.88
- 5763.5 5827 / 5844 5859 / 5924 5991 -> 0.2 angstrom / 6.31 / 6.07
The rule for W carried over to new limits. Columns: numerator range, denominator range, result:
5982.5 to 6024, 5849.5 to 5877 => 0.97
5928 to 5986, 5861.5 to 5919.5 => 1.01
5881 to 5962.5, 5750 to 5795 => 0.96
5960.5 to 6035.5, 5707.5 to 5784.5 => 0.96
